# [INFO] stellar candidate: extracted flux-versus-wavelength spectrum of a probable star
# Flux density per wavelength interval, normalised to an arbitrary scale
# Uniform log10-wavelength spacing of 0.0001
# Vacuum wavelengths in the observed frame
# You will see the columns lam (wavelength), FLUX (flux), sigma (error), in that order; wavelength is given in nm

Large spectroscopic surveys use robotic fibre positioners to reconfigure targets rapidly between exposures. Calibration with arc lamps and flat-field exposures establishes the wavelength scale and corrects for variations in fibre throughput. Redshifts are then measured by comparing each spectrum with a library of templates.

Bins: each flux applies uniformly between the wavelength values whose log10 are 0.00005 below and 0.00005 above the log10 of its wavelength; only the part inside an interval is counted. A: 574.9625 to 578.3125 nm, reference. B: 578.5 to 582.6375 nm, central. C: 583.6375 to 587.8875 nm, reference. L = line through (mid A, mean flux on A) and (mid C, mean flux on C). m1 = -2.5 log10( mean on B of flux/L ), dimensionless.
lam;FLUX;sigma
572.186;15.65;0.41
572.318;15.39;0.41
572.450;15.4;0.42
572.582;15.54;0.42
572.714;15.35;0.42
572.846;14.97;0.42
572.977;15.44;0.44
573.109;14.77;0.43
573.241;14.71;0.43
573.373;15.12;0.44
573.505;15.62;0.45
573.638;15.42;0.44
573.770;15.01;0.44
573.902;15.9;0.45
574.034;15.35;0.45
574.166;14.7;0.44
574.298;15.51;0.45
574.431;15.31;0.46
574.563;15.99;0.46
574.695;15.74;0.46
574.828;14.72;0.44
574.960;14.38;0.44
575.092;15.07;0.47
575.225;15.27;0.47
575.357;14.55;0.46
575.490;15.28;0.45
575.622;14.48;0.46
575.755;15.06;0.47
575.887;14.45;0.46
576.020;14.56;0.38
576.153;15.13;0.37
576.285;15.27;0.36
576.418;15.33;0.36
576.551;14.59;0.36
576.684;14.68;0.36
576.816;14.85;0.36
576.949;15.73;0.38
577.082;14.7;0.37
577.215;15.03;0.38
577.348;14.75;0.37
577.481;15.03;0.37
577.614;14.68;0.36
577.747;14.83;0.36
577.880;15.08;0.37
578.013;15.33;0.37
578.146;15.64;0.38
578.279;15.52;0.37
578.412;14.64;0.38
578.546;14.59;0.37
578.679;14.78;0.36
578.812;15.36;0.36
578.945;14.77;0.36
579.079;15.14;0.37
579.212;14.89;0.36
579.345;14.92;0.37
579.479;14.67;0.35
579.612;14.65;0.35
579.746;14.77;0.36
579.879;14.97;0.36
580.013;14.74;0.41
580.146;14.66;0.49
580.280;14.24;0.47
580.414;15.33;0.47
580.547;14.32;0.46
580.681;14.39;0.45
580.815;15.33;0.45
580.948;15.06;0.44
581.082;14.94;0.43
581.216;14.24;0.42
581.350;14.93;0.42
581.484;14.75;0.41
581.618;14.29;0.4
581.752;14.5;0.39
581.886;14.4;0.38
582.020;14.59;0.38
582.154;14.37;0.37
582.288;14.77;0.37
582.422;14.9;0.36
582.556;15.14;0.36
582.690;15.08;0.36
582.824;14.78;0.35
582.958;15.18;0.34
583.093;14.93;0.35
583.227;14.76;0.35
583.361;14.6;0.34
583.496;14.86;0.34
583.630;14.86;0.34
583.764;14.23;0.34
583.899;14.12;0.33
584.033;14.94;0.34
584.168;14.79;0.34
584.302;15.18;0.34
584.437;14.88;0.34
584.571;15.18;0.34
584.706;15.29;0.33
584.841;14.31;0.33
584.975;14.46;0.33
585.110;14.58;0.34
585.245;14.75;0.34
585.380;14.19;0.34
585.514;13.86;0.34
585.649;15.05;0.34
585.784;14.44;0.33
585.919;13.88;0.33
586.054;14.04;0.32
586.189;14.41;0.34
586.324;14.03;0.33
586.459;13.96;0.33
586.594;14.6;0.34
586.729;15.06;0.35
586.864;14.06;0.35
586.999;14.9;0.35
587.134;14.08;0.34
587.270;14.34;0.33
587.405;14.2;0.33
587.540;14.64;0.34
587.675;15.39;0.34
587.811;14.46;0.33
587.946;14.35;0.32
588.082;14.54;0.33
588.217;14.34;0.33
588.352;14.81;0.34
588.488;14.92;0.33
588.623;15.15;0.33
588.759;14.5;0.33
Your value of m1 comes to 0.00 mag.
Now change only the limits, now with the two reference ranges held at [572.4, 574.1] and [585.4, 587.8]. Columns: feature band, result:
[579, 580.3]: 0.006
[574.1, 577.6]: 0.008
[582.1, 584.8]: -0.017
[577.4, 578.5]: -0.008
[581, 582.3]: 0.012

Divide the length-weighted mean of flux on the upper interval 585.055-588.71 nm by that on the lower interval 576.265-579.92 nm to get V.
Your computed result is 0.97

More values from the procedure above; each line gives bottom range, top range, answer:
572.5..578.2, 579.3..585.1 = 0.98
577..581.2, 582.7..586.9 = 0.98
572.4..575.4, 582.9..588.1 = 0.96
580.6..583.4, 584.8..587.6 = 0.97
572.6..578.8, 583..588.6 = 0.97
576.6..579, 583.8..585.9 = 0.98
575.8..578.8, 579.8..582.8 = 0.98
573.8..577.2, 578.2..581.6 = 0.98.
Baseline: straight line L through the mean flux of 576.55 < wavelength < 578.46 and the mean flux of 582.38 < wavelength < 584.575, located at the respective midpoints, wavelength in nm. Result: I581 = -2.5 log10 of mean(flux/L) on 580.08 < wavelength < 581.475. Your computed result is 0.01 mag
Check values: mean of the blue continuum 15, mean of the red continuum 14.8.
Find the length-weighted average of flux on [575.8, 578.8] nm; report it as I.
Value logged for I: 15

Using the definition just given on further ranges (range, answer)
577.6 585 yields 14.8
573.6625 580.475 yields 15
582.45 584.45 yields 14.8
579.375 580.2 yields 14.8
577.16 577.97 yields 14.9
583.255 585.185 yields 14.7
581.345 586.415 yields 14.6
